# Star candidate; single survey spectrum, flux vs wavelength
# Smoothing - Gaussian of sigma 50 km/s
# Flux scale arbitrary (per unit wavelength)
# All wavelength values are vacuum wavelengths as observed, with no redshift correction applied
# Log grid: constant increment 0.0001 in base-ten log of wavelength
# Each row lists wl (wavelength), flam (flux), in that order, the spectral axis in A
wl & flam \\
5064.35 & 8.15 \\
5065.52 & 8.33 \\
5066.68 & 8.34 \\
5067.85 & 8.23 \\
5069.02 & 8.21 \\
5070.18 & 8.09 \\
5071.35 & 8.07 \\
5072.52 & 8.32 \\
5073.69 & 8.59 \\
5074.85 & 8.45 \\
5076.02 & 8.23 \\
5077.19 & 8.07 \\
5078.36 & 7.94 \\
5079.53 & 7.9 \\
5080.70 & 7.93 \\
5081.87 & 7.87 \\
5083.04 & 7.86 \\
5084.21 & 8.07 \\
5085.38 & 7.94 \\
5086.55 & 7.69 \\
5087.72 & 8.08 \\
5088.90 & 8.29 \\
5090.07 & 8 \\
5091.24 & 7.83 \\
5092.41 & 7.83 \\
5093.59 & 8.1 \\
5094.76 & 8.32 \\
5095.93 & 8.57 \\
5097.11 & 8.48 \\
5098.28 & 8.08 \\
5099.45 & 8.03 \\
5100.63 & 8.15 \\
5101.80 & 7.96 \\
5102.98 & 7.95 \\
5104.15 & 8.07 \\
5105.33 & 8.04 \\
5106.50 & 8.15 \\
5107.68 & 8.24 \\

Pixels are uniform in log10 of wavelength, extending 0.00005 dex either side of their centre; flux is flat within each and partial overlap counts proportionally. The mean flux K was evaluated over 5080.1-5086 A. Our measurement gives 7.94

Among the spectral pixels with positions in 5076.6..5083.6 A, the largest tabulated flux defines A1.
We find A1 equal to 8.07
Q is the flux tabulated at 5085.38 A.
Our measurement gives 7.94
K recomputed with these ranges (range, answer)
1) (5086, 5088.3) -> 7.89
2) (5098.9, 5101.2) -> 8.07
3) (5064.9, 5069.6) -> 8.28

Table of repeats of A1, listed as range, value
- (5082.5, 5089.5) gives 8.29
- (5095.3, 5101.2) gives 8.57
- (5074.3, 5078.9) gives 8.45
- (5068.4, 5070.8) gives 8.21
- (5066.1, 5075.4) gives 8.59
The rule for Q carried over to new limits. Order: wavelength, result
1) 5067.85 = 8.23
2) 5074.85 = 8.45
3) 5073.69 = 8.59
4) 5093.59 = 8.1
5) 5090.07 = 8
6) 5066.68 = 8.34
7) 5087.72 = 8.08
